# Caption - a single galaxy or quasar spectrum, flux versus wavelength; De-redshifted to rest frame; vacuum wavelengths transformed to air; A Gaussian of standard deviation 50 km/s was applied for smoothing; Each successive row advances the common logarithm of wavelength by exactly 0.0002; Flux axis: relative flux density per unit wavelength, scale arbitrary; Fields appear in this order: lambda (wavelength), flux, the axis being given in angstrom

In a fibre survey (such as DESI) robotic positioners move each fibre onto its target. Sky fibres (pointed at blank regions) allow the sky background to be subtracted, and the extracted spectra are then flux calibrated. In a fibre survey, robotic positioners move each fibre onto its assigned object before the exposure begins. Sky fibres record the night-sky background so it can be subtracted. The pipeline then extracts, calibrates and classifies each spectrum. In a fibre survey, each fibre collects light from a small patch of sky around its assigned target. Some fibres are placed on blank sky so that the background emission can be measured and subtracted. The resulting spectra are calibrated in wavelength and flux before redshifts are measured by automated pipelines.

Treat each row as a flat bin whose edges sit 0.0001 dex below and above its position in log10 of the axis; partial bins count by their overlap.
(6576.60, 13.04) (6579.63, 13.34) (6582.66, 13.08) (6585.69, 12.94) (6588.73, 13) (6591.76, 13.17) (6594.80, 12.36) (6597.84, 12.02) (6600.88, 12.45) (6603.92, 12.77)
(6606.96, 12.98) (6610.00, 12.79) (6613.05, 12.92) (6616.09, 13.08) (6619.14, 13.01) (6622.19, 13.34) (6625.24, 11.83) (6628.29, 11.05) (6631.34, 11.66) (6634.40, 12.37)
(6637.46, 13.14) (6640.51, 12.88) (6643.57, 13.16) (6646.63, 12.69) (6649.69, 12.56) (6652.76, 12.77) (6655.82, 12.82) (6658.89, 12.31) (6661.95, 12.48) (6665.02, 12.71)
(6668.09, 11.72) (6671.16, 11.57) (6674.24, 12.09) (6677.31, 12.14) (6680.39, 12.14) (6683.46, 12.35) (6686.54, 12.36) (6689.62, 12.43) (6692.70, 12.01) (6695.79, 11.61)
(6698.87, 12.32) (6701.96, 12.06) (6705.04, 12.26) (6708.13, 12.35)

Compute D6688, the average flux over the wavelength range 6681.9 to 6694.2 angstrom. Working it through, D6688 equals 12.3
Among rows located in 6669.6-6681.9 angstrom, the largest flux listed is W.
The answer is 12.14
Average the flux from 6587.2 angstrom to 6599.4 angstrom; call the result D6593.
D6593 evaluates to 12.6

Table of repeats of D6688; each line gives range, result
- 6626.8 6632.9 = 11.4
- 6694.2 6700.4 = 12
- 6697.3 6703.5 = 12.2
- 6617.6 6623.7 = 13.2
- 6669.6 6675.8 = 11.8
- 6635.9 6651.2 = 12.9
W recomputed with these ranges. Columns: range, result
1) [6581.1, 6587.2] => 13.08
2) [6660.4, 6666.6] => 12.71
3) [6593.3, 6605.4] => 12.77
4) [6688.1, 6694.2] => 12.43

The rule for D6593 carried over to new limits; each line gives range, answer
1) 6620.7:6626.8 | 12.6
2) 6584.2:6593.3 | 13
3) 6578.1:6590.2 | 13.1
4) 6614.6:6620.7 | 13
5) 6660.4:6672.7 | 12.1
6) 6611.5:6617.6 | 13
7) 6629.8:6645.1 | 12.6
